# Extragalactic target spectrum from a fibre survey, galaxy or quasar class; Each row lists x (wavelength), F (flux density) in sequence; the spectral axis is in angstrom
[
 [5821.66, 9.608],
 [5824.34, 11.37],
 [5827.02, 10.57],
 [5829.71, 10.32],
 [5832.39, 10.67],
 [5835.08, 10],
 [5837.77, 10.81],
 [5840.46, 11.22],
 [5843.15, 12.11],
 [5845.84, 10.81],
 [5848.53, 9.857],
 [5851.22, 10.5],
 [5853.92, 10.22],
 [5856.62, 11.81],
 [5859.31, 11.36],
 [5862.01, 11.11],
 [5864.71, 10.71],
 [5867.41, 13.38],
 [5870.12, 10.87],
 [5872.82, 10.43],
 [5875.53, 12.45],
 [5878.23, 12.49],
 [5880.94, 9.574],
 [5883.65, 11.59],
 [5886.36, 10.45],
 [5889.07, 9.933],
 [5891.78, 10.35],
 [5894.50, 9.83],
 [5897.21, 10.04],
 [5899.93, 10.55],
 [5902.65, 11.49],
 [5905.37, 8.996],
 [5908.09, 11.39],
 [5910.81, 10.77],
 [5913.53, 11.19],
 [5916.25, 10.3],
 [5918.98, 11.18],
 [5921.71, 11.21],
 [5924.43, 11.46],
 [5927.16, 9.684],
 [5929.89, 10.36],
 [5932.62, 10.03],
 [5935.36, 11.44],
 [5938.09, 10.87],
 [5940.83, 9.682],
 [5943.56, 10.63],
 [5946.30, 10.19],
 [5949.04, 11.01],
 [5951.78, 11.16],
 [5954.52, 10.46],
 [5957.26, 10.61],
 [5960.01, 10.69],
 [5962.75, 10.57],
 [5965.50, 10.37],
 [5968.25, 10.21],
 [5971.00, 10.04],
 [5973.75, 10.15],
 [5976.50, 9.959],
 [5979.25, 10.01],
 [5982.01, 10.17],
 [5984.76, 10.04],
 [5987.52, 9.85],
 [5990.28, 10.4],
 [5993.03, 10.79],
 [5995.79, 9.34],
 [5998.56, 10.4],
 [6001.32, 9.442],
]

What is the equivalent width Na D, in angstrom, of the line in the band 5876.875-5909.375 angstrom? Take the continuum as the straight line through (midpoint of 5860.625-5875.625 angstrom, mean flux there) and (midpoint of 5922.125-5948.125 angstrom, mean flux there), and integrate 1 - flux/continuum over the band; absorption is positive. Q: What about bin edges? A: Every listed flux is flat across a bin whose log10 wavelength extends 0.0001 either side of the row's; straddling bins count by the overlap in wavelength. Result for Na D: 1.5 angstrom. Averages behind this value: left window 11.4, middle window 10.6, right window 10.5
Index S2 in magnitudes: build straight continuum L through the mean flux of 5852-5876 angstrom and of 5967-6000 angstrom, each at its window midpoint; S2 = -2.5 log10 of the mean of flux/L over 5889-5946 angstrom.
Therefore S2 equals 0.022 mag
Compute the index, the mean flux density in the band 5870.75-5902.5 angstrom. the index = 10.7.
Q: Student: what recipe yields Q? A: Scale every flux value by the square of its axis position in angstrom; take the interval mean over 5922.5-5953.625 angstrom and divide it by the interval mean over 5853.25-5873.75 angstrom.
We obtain 0.96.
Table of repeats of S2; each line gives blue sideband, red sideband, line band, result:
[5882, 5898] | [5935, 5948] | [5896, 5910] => -0.011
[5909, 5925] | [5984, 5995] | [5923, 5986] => 0.019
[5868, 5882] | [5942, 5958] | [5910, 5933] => 0.020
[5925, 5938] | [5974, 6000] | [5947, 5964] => -0.042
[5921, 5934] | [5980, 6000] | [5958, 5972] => -0.011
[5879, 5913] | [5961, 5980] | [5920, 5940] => -0.036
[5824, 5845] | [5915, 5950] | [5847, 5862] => 0.002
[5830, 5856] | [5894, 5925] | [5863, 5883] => -0.069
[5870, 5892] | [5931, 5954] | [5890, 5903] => 0.052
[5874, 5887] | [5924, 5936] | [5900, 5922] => 0.002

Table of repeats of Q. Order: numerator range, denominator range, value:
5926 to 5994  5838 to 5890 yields 0.97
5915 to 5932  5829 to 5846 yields 1.01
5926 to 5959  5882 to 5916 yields 1.01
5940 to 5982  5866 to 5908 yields 0.98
